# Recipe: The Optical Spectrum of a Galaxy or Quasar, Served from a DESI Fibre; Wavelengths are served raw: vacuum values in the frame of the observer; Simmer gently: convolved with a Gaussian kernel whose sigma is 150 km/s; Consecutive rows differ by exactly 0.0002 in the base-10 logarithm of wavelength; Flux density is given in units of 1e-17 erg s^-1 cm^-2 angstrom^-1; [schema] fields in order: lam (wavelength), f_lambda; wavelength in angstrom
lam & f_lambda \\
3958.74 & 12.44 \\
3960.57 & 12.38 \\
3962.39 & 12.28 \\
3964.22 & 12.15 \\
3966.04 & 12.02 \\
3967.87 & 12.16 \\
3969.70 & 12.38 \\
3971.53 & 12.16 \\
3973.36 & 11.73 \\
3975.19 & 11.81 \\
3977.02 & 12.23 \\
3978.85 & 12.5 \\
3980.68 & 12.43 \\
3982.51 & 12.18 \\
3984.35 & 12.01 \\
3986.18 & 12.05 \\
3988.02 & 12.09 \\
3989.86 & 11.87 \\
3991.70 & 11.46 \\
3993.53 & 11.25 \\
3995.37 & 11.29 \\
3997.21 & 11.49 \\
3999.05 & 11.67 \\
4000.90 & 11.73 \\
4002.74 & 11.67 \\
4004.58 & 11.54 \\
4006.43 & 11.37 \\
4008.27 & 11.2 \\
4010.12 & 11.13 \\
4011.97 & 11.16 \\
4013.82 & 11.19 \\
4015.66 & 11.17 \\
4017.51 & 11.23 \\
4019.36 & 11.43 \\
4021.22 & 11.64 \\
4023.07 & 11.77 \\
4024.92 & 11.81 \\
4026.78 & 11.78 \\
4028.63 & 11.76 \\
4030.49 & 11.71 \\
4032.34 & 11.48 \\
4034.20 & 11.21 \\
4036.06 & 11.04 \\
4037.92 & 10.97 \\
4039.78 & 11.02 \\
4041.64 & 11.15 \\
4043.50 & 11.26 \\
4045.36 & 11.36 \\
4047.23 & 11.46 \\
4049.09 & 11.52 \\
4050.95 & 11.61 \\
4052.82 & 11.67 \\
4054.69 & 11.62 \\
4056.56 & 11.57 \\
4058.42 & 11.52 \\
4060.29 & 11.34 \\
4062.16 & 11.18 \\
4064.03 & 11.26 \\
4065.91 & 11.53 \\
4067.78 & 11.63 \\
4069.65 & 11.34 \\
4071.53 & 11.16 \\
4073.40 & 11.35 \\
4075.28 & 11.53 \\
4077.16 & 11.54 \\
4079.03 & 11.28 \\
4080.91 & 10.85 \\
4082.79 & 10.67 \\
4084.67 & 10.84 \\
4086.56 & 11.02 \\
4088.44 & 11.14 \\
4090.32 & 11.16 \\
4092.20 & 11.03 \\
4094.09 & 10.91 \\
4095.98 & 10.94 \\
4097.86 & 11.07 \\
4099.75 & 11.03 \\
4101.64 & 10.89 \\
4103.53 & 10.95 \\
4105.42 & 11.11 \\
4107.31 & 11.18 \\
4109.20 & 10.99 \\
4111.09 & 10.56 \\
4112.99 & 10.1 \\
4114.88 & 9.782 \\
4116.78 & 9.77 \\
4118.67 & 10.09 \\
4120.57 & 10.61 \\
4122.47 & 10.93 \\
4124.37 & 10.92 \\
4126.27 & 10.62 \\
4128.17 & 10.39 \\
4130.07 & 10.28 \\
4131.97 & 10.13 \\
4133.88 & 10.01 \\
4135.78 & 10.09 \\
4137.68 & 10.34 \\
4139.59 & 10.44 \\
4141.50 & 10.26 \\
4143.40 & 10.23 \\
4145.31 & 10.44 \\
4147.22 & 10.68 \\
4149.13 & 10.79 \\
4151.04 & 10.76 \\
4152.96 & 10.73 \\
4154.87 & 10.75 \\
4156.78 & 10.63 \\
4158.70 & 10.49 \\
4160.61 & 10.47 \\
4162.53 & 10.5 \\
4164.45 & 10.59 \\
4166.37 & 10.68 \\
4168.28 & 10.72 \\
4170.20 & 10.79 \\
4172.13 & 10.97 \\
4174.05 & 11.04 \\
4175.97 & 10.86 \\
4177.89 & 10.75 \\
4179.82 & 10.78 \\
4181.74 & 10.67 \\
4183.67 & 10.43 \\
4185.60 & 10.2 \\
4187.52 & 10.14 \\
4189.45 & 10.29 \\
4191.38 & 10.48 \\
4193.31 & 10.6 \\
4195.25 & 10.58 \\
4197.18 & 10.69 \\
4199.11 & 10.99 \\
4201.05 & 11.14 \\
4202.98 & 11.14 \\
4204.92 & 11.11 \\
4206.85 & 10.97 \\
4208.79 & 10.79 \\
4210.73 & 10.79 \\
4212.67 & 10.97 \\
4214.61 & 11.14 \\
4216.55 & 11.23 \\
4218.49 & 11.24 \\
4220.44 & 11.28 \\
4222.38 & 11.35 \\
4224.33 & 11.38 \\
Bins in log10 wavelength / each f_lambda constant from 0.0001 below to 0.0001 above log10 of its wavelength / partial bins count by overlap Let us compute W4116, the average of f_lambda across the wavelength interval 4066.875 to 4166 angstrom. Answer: 10.7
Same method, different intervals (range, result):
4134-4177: 10.6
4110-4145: 10.3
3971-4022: 11.7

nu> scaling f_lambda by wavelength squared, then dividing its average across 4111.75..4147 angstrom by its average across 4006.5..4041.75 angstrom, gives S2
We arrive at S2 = 0.96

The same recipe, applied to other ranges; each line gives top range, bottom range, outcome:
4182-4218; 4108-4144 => 1.08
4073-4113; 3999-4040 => 1.00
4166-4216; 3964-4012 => 1.01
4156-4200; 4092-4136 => 1.03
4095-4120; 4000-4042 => 0.97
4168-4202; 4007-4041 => 1.01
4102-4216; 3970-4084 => 0.98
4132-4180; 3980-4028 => 0.98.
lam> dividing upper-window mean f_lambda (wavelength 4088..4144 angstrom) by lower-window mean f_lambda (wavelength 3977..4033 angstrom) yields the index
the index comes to 0.91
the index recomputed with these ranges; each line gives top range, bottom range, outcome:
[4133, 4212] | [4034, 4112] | 0.95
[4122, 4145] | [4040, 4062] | 0.91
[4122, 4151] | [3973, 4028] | 0.90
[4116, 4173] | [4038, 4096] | 0.93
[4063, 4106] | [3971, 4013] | 0.95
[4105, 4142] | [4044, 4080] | 0.91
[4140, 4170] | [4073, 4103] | 0.96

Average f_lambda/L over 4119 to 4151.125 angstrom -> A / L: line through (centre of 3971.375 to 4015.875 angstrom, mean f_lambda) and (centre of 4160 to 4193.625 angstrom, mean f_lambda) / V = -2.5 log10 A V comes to 0.04 mag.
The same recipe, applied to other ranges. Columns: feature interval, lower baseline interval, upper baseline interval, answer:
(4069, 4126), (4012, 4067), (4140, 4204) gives 0.02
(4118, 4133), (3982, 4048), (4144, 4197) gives 0.04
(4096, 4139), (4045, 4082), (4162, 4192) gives 0.05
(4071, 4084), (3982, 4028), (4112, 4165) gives -0.02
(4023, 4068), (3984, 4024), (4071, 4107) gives -0.01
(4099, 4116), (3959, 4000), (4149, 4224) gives 0.05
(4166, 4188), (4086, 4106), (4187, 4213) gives 0.01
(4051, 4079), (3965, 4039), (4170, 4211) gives -0.01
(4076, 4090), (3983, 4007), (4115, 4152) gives -0.02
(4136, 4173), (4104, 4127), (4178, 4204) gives 0.00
